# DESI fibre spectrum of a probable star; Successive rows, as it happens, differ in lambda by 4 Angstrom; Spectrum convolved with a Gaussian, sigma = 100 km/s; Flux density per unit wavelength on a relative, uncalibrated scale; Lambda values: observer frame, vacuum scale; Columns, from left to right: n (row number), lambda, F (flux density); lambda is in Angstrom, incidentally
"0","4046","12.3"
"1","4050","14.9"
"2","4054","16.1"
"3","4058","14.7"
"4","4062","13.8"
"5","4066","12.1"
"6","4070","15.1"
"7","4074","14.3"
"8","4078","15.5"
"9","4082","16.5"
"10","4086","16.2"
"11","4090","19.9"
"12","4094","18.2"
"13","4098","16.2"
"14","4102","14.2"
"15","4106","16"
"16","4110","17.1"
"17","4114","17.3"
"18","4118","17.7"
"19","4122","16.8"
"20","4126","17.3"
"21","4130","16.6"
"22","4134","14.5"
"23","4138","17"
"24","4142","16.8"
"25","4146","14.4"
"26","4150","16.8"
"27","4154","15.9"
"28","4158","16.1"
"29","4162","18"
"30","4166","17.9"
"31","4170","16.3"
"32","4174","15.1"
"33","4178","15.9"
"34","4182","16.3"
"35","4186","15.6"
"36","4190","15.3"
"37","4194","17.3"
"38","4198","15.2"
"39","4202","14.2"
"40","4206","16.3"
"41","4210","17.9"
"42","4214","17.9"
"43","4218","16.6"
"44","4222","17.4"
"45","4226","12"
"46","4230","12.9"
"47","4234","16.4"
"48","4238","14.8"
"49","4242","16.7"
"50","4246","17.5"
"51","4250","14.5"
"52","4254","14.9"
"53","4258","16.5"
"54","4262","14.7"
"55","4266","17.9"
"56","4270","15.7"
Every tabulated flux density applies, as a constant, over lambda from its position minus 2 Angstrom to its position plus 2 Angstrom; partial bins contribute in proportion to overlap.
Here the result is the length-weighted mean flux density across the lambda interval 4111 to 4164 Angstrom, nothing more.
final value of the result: 16.6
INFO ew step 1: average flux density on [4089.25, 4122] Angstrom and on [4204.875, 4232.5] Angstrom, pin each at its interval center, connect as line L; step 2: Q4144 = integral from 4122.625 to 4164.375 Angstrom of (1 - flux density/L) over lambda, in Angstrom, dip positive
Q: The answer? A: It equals 0.5 Angstrom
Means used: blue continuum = 17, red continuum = 15.9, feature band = 16.4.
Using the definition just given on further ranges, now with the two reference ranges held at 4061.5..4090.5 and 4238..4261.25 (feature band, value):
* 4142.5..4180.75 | -1.80 Angstrom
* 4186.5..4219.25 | -1.26 Angstrom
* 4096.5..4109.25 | -0.19 Angstrom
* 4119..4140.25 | -1.45 Angstrom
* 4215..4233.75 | 0.84 Angstrom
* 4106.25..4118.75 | -1.42 Angstrom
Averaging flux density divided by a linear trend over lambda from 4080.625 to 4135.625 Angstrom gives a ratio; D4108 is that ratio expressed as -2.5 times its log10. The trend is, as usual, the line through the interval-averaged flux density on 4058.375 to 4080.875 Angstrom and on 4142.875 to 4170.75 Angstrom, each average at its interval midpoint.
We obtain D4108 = -0.10 mag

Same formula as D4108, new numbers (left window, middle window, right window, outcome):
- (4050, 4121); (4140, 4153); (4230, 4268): -0.01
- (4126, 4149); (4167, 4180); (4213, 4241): -0.01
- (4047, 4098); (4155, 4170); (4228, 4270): -0.10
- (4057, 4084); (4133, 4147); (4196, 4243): -0.05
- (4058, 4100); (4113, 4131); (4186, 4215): -0.08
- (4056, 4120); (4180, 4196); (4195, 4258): -0.02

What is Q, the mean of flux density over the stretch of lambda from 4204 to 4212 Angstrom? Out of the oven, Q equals 17.1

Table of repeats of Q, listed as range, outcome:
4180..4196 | 16.1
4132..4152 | 15.9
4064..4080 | 14.2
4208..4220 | 17.5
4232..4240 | 15.6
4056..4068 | 13.5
